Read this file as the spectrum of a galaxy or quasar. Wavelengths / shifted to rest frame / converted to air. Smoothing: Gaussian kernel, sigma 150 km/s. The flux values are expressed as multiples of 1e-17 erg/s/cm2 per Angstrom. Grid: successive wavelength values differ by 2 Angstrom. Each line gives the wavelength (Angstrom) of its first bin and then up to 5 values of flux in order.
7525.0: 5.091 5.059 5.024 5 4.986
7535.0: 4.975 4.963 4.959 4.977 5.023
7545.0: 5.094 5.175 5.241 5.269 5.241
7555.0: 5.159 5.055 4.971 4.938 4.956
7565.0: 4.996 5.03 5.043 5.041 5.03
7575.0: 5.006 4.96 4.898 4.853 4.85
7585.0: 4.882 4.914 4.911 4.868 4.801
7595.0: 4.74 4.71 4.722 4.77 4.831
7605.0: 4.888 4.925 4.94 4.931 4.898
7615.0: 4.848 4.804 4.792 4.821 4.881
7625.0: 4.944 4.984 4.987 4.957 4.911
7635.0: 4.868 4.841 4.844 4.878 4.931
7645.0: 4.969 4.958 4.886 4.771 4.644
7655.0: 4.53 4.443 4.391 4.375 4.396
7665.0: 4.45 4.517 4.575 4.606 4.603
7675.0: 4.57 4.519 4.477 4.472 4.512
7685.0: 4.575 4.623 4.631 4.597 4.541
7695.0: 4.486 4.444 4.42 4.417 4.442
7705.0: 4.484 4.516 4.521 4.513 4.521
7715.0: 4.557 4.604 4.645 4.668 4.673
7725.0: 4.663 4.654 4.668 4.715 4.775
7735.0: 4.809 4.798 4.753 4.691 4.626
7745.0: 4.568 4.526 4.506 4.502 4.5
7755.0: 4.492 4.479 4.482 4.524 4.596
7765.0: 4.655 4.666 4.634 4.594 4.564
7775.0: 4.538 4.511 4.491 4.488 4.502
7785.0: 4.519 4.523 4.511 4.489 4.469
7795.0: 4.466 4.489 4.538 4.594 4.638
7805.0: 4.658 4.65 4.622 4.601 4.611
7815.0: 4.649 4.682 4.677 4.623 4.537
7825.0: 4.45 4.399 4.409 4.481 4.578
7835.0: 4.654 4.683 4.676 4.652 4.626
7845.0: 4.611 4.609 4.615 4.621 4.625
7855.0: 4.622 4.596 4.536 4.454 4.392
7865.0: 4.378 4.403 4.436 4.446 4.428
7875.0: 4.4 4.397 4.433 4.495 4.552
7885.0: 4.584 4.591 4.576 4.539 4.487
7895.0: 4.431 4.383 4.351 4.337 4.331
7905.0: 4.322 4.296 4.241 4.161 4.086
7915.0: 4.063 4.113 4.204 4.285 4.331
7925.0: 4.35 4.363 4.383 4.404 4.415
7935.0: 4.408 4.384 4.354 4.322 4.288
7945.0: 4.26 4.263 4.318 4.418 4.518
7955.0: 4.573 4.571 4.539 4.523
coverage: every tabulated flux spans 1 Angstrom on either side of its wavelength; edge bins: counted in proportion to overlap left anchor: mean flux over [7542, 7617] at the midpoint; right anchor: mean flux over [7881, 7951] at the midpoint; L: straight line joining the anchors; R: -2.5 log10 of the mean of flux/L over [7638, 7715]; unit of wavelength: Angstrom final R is 0.05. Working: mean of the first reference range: 4.95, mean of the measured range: 4.58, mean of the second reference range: 4.35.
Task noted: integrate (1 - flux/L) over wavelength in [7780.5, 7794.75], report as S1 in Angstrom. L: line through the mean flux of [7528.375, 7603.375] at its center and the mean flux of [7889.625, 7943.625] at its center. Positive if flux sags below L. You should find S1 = 0.19 Angstrom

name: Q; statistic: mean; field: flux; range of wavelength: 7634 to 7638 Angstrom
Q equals 4.85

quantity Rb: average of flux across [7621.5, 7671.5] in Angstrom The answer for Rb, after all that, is 4.74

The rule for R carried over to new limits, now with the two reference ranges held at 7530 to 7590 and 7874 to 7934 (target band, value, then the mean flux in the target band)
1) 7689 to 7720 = 0.05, 4.52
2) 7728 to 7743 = -0.01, 4.74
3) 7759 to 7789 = 0.01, 4.55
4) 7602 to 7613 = 0.00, 4.9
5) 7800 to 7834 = -0.01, 4.58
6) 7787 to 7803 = 0.01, 4.52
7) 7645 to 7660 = 0.04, 4.68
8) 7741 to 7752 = 0.02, 4.56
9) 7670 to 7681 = 0.06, 4.55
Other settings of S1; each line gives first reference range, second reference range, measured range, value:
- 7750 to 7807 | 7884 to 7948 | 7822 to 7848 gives -0.63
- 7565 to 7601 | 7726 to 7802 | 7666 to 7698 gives 1.18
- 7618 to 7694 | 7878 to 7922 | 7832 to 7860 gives -1.20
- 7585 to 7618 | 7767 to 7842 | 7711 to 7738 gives 0.05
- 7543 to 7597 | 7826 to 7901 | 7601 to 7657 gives 0.42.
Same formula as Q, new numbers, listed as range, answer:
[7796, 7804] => 4.56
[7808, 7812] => 4.61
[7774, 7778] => 4.52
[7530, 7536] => 4.99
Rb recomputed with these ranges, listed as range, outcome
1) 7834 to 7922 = 4.45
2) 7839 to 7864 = 4.58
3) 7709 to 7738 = 4.66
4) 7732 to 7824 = 4.58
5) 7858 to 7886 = 4.45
